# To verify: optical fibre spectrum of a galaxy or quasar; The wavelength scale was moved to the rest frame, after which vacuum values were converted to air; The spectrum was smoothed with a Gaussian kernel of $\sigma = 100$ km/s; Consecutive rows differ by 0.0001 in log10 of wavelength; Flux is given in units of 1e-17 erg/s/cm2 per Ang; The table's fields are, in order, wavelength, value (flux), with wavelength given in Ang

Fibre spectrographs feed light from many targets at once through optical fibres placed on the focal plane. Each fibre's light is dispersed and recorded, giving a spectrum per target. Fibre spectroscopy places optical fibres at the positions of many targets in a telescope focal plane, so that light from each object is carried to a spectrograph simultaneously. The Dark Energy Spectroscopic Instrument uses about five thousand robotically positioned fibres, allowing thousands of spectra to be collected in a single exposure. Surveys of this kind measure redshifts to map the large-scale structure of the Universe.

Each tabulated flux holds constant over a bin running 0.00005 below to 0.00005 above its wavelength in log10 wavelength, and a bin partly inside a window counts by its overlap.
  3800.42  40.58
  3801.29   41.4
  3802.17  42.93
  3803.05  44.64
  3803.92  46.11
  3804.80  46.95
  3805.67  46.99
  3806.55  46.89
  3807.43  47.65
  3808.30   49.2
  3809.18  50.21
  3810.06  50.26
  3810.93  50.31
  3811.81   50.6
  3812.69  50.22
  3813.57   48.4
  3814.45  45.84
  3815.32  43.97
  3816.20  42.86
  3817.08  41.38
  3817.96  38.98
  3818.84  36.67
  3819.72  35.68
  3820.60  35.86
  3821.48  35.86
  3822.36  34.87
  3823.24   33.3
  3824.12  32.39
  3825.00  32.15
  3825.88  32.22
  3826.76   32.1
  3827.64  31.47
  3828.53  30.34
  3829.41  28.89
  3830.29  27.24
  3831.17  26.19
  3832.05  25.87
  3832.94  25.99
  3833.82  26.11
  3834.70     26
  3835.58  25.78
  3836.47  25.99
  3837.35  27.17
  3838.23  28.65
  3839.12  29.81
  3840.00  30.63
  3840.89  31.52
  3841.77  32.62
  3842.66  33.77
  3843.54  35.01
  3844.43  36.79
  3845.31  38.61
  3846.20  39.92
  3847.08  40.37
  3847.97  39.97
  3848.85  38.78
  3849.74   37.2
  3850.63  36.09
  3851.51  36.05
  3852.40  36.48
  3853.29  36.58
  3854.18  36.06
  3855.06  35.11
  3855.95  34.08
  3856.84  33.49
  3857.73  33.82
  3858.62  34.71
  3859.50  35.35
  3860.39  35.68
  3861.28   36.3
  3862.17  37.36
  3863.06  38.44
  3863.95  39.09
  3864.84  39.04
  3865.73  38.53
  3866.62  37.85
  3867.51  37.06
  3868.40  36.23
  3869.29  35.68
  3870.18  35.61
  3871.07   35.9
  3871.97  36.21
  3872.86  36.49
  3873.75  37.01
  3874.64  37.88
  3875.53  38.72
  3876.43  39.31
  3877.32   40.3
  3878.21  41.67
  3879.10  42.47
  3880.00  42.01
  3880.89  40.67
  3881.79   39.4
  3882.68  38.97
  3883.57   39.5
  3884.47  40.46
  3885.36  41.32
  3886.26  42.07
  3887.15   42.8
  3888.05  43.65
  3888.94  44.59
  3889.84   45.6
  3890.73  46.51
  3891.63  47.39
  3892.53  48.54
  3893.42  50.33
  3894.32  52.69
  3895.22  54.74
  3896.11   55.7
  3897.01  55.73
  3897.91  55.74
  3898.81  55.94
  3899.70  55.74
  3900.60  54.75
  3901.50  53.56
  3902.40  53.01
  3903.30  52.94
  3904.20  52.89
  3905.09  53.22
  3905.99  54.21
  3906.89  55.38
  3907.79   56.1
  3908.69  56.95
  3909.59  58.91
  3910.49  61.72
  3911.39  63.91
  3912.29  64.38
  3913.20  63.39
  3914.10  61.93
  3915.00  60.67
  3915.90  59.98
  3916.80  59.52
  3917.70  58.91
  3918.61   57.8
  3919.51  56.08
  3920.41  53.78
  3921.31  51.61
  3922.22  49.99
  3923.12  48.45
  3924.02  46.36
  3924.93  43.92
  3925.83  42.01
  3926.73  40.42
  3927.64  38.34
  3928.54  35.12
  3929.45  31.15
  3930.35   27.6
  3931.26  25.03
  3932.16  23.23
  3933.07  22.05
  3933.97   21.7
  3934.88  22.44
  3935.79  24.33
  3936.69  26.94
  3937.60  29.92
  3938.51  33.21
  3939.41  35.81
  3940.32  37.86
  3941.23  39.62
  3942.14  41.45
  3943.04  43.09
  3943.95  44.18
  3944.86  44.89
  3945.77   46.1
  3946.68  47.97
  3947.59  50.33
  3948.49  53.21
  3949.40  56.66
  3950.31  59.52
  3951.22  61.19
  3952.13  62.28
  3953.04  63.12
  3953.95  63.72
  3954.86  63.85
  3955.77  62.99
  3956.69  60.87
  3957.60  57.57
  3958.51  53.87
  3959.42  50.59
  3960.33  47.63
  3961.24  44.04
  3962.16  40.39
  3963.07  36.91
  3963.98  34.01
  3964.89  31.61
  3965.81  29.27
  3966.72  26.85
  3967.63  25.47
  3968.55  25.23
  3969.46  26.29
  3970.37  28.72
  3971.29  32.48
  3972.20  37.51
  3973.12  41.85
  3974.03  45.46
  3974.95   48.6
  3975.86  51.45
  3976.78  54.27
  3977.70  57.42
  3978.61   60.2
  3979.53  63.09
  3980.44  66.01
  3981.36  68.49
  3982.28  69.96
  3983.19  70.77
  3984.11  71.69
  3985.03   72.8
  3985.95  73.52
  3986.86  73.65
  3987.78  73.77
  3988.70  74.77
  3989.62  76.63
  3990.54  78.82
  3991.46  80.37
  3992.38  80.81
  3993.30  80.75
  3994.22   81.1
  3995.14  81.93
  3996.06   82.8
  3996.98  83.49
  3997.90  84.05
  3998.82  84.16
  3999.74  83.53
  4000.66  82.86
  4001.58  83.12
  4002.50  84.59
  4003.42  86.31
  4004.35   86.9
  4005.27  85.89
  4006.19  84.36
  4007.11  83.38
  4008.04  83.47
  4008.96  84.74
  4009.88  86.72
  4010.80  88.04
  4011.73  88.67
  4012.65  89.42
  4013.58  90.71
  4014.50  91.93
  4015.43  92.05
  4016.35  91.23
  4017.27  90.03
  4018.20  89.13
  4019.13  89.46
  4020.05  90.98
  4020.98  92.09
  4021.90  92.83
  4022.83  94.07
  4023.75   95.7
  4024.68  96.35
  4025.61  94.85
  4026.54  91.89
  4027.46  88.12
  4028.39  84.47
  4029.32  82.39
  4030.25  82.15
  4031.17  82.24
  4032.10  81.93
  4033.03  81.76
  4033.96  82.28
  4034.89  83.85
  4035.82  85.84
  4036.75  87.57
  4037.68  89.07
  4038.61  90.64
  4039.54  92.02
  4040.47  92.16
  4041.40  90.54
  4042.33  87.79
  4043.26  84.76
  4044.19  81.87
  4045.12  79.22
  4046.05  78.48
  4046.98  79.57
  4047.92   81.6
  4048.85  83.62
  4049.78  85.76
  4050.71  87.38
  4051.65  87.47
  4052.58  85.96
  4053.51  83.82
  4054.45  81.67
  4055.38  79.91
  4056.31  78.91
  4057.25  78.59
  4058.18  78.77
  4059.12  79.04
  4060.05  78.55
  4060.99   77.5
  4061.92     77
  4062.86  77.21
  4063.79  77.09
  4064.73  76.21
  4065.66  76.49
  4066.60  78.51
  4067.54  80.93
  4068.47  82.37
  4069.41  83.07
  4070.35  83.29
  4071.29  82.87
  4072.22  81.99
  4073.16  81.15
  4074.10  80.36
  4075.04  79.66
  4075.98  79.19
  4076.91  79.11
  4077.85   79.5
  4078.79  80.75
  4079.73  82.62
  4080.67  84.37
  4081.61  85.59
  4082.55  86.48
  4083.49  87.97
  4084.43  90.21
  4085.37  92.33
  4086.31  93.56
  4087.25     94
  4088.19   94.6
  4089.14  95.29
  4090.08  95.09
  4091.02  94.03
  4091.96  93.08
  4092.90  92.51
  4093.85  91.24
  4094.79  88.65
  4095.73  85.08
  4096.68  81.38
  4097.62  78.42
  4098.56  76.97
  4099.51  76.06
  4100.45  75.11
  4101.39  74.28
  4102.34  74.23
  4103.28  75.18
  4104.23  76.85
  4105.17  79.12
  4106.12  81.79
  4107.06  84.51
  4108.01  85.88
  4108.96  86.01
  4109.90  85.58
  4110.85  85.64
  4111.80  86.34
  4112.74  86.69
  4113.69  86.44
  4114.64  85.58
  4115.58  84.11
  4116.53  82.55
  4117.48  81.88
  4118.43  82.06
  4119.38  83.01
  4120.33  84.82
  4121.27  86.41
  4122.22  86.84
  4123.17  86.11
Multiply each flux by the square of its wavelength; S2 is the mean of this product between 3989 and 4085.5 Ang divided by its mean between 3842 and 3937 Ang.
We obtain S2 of 2.10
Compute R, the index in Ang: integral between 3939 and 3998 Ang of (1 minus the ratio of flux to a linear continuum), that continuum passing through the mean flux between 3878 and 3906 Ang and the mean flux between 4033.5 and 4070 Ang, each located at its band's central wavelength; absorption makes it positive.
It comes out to 8.7 Ang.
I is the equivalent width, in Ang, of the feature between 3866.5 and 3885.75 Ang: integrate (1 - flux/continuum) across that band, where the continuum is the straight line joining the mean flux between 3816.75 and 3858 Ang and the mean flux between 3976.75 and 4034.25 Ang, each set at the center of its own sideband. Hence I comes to 2.53 Ang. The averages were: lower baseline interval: 33.2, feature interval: 38.7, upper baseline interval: 82.4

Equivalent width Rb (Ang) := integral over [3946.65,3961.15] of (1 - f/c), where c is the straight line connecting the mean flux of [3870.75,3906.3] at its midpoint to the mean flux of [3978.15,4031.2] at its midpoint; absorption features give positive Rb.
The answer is 2.1 Ang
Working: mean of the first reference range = 46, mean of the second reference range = 83.1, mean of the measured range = 57.2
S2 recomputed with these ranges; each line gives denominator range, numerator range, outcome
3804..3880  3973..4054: 2.42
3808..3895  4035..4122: 2.49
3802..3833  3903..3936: 1.27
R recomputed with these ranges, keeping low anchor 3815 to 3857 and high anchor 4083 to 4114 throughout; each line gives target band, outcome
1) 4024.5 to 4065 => -4.9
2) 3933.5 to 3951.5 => 4.6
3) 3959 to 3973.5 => 6.0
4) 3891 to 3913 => -4.0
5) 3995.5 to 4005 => -2.6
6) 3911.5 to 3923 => -2.0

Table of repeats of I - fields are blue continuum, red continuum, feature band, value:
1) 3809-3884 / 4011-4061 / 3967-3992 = 5.1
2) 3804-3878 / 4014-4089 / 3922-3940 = 7.5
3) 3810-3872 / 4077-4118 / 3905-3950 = 5.3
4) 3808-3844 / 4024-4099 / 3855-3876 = 3.4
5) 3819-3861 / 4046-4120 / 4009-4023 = -4.2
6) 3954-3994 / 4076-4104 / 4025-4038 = -2.9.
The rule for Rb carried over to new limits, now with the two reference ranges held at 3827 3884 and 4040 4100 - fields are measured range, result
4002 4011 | -2.1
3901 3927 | -3.7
